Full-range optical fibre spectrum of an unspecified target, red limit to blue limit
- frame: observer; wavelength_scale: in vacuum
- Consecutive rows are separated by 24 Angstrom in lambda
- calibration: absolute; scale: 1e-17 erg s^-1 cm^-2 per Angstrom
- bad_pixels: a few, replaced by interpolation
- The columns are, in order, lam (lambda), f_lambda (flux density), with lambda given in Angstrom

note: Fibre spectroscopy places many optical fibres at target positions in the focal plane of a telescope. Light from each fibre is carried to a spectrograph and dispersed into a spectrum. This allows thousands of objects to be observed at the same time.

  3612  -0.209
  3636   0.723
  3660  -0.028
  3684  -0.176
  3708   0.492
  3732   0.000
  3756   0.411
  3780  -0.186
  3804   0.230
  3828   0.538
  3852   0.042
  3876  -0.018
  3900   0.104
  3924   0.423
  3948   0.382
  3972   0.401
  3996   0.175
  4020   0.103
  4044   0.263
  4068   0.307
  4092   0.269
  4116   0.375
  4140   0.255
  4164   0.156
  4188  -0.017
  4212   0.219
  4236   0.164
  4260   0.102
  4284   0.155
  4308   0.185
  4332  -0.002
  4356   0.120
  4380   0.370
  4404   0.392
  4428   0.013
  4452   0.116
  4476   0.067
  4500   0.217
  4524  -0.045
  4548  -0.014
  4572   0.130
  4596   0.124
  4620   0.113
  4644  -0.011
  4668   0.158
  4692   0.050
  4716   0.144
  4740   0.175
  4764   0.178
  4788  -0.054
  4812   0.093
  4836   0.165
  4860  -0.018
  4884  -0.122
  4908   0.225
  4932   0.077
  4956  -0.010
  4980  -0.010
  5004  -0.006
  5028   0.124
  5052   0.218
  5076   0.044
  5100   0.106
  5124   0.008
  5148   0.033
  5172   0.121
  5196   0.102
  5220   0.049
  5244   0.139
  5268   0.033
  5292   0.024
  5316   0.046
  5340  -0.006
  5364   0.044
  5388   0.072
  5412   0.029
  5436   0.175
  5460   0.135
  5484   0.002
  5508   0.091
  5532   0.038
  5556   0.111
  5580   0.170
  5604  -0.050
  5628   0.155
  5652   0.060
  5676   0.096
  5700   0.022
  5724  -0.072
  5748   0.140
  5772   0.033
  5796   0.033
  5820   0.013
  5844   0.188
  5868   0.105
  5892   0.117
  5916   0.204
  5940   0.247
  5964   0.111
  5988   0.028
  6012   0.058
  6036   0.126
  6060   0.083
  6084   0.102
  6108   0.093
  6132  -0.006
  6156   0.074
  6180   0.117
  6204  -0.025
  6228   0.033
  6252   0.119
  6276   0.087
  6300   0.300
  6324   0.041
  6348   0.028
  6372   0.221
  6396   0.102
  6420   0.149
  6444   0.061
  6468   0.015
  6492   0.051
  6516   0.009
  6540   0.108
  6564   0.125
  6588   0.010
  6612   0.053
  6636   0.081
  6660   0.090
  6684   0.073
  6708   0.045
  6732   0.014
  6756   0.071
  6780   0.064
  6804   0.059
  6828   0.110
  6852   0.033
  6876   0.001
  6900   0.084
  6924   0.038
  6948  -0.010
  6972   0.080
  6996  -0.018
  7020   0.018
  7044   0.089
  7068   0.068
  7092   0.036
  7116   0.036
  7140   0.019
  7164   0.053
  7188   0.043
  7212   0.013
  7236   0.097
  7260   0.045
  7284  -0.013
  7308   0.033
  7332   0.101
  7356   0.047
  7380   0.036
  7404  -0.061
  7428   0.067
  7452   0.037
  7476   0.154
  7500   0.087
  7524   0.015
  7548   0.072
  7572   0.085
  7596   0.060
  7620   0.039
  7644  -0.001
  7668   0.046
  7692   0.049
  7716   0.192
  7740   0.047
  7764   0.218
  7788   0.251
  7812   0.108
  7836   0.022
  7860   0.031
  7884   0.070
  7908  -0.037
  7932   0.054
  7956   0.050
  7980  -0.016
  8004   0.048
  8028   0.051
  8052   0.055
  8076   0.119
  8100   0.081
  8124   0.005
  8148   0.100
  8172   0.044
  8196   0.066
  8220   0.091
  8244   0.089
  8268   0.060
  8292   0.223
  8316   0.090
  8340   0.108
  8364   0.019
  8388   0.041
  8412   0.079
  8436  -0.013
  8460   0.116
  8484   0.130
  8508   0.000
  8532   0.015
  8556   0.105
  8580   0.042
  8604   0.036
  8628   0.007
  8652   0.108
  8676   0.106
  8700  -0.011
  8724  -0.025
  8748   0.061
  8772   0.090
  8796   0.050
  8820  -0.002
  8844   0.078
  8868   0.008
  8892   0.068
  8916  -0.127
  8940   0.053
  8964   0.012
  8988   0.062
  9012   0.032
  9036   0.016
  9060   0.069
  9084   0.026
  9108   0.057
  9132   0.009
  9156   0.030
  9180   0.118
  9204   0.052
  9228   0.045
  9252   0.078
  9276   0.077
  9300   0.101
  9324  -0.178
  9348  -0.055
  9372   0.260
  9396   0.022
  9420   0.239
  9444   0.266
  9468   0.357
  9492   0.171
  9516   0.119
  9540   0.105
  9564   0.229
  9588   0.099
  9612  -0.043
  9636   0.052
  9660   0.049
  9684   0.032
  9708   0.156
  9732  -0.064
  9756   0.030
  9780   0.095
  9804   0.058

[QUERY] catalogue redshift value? 1.085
